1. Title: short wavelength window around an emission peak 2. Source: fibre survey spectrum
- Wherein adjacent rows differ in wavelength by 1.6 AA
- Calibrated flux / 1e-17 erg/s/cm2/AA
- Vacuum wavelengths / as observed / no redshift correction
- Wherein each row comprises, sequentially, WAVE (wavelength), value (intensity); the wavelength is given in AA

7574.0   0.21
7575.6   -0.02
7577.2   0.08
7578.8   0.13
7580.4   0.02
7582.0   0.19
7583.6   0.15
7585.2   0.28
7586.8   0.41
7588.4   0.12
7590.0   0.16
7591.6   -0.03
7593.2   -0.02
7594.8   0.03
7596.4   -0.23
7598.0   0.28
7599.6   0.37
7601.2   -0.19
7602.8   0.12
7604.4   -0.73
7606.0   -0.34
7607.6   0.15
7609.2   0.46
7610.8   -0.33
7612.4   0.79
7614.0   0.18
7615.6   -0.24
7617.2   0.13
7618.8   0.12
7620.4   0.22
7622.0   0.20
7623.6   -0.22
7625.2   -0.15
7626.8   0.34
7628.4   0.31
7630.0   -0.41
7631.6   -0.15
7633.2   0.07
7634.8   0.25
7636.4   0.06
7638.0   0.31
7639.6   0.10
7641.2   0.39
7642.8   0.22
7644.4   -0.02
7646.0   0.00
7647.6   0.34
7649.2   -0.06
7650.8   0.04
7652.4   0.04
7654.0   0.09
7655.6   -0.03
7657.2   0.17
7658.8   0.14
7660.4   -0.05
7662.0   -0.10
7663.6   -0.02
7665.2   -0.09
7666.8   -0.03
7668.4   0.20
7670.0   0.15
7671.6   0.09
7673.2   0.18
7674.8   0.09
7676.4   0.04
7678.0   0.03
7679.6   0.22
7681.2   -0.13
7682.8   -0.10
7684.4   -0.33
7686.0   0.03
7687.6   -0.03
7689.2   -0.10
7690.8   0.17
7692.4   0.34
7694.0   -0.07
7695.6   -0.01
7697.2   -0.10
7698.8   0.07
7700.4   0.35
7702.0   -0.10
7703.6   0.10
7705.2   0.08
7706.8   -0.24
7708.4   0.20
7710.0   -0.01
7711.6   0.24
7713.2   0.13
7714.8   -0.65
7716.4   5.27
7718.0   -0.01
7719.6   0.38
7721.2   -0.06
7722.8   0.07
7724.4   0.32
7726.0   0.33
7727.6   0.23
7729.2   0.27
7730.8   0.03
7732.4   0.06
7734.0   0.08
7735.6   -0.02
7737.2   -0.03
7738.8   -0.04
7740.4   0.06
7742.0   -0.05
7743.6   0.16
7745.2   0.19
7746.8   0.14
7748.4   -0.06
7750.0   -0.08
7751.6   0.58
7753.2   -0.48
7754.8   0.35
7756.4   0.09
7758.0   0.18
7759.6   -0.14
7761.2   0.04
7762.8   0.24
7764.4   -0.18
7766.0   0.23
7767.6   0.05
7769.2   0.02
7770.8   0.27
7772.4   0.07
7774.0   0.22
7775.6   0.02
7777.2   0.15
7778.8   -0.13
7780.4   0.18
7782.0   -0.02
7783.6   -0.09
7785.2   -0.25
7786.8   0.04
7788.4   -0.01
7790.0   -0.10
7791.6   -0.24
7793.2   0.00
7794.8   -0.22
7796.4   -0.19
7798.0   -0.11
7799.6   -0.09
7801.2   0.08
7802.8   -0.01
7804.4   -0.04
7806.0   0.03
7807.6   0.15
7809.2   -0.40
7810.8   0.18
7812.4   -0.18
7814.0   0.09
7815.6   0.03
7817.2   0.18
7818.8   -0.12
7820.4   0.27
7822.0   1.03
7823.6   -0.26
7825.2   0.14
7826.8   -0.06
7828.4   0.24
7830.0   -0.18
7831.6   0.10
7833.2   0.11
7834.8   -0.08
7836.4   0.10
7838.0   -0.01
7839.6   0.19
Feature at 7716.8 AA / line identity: [O III] 5007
